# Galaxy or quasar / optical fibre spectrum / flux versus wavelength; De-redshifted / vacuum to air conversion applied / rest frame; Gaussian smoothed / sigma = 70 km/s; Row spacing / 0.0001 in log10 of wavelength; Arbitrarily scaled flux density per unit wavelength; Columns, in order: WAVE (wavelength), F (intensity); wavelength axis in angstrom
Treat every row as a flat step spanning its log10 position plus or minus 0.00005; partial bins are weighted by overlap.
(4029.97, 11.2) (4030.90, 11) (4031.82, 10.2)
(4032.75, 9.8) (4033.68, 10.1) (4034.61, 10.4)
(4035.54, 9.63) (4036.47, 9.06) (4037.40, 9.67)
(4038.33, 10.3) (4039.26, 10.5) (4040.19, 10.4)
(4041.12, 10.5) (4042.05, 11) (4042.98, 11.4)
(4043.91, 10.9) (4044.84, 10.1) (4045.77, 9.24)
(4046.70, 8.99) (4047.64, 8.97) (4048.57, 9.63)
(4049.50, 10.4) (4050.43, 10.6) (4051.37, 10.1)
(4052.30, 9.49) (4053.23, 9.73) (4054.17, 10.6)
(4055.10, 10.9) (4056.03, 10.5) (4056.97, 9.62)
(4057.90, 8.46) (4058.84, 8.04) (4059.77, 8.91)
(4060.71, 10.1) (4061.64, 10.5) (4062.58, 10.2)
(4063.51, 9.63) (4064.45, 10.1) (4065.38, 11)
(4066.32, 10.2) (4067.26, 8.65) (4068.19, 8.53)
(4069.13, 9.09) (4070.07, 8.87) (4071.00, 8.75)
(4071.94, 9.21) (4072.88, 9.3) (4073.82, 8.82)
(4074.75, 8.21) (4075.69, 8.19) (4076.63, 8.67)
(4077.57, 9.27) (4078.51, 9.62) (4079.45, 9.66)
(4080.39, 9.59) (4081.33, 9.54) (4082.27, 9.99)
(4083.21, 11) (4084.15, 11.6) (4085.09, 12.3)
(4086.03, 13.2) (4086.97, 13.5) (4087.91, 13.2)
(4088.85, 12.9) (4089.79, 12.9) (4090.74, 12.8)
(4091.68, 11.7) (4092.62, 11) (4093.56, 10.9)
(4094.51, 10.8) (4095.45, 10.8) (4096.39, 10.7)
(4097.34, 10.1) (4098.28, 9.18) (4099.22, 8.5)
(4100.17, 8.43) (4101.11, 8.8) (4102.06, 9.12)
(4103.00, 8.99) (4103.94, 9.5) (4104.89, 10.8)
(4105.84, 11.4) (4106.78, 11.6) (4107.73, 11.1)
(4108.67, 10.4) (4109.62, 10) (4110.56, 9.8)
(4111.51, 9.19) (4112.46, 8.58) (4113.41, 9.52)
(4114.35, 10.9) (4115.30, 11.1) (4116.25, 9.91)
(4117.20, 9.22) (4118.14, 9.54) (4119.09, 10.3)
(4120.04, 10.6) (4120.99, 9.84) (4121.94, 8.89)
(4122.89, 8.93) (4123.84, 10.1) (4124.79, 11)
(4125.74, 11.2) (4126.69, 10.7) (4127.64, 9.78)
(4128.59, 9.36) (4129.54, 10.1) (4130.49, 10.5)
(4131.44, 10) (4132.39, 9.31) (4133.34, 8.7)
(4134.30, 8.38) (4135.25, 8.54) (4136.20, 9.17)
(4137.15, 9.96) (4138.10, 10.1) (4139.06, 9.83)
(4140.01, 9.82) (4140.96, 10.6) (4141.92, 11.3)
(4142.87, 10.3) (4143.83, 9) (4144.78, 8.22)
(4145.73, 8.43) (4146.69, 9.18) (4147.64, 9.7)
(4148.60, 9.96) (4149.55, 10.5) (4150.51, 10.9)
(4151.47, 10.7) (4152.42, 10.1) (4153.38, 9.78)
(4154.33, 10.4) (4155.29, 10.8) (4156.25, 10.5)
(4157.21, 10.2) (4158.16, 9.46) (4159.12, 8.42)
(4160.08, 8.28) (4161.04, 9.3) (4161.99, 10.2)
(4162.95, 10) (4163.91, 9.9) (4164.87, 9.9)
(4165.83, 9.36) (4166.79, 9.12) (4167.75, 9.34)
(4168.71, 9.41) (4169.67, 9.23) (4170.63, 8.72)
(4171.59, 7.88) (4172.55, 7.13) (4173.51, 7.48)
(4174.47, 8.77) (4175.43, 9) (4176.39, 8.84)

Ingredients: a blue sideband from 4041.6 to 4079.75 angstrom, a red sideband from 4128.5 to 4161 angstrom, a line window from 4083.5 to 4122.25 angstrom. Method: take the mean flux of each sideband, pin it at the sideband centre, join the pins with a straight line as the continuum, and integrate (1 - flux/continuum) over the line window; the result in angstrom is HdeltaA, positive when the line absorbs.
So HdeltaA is -3.7 angstrom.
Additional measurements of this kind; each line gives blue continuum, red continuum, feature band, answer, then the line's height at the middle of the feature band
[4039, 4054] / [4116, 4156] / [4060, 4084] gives 1.3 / 10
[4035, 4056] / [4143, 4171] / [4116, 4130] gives -0.3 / 9.78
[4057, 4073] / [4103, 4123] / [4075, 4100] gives -2.8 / 9.7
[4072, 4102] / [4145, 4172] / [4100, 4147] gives 1.0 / 10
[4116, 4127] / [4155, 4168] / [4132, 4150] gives 0.5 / 9.82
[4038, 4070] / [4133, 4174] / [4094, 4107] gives -0.2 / 9.71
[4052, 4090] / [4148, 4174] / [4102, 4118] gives -0.4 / 9.82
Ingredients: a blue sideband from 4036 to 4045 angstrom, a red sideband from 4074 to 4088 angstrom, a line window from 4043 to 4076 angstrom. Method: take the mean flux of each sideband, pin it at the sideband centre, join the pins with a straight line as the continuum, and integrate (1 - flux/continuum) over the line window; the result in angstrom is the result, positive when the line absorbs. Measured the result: 2.6 angstrom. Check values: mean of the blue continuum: 10.4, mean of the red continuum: 10.4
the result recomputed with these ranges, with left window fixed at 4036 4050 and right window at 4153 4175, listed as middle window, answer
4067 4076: 1.02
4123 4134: -0.56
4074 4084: 0.42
